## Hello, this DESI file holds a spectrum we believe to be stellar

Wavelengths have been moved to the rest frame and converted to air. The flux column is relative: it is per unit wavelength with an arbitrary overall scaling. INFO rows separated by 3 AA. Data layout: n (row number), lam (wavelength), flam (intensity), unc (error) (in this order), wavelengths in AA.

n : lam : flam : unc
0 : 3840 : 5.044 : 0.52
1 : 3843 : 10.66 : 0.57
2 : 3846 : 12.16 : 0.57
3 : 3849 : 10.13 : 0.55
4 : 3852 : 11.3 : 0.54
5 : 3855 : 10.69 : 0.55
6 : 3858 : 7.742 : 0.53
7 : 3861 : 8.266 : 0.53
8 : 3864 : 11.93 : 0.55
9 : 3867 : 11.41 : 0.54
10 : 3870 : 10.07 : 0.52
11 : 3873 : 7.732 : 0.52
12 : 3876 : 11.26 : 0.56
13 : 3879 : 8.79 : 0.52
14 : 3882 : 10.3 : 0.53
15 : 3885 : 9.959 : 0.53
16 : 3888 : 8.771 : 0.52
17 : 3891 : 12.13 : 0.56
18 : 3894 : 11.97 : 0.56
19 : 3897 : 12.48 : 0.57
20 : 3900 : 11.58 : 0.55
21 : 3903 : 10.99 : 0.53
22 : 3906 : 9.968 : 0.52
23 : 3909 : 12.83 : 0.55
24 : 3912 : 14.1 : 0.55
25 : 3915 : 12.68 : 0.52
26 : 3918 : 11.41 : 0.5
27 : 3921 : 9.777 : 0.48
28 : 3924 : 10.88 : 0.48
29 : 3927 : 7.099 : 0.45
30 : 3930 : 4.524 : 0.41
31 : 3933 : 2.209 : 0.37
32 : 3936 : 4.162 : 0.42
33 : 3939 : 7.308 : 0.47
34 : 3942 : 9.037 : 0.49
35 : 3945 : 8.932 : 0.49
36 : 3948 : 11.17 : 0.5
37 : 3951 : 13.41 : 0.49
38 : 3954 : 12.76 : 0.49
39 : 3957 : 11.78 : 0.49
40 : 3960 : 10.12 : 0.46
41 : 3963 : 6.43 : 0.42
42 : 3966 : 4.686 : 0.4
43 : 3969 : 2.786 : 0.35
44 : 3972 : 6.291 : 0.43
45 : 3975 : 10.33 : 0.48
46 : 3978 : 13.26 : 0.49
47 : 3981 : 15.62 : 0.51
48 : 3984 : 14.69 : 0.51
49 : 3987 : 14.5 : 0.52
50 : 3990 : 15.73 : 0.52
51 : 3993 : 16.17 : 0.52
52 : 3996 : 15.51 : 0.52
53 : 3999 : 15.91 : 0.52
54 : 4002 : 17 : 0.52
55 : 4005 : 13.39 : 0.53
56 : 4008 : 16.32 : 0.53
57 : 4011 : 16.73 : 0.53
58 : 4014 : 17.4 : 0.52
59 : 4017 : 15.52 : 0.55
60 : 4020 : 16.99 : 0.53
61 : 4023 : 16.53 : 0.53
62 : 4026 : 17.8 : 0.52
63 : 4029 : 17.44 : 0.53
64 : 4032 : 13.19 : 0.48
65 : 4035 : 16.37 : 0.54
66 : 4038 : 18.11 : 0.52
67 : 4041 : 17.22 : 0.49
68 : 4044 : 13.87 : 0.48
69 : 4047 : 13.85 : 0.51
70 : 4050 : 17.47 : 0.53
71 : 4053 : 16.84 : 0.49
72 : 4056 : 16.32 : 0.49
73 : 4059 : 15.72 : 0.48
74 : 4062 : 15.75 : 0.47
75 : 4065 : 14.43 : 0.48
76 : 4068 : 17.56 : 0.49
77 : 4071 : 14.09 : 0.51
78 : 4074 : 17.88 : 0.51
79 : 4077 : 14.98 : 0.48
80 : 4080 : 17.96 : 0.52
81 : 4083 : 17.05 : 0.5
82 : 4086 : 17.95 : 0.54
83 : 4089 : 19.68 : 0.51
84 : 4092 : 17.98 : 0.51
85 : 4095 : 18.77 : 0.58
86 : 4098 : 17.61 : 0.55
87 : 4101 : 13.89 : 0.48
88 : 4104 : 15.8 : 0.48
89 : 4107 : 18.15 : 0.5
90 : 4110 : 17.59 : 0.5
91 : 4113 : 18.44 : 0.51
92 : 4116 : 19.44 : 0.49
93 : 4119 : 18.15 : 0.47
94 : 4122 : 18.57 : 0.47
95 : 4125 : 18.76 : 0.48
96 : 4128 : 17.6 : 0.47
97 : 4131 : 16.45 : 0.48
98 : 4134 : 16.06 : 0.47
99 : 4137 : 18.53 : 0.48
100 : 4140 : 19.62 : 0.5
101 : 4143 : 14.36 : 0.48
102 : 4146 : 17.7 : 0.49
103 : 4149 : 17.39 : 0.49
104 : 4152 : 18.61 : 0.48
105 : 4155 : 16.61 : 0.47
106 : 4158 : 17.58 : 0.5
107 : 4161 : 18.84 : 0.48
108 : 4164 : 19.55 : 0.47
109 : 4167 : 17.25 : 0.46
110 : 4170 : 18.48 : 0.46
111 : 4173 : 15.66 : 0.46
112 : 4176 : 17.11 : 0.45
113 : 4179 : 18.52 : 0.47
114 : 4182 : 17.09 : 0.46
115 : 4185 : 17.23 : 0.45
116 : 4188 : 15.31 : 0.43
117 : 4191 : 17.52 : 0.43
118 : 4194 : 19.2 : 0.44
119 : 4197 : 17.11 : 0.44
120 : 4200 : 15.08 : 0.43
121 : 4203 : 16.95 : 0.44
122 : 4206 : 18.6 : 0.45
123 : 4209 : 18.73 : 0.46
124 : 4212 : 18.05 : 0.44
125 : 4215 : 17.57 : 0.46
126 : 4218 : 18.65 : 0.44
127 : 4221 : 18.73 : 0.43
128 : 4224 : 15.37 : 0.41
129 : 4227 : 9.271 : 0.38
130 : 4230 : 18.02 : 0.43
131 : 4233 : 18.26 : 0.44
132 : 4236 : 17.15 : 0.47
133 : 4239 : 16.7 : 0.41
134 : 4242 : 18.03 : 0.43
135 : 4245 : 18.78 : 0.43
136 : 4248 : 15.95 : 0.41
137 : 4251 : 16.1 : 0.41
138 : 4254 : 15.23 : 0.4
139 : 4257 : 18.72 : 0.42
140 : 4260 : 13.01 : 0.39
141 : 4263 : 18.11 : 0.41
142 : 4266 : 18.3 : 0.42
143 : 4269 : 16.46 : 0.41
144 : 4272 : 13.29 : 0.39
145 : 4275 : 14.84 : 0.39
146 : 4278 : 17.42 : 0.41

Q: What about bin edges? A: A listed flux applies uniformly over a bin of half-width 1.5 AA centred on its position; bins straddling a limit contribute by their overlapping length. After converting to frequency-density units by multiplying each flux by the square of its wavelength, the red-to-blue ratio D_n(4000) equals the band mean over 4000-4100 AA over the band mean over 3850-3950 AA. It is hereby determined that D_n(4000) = 1.8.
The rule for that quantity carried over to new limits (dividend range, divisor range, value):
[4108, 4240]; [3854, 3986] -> 2.00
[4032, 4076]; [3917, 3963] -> 1.91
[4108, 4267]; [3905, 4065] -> 1.49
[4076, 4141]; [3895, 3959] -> 1.94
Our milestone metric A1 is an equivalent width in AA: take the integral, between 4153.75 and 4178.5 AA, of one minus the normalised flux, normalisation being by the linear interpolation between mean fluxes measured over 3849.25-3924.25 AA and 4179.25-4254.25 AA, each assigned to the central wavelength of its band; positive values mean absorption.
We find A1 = -2.47 AA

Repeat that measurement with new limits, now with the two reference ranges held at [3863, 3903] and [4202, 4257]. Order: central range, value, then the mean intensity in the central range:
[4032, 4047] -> -2.5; 15.8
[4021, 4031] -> -2.8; 17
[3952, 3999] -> 3.3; 11.5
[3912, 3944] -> 9.0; 8.21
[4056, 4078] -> -2.8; 15.8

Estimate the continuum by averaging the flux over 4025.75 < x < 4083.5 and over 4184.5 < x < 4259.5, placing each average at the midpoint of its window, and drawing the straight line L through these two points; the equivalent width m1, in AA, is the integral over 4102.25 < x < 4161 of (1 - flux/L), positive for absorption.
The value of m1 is -4.0 AA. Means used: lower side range 16.1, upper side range 17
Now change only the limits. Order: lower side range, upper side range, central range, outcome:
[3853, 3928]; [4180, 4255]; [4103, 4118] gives -3.1 AA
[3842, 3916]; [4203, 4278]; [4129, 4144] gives -2.1 AA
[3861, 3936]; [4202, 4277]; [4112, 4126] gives -4.2 AA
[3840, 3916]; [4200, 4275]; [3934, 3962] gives 5.3 AA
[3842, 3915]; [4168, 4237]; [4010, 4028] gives -4.4 AA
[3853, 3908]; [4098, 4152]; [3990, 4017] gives -4.0 AA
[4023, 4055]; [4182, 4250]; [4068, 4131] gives -3.7 AA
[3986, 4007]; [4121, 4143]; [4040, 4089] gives 1.0 AA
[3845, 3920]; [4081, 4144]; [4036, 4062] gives -0.6 AA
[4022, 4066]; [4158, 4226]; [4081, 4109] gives -1.5 AA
